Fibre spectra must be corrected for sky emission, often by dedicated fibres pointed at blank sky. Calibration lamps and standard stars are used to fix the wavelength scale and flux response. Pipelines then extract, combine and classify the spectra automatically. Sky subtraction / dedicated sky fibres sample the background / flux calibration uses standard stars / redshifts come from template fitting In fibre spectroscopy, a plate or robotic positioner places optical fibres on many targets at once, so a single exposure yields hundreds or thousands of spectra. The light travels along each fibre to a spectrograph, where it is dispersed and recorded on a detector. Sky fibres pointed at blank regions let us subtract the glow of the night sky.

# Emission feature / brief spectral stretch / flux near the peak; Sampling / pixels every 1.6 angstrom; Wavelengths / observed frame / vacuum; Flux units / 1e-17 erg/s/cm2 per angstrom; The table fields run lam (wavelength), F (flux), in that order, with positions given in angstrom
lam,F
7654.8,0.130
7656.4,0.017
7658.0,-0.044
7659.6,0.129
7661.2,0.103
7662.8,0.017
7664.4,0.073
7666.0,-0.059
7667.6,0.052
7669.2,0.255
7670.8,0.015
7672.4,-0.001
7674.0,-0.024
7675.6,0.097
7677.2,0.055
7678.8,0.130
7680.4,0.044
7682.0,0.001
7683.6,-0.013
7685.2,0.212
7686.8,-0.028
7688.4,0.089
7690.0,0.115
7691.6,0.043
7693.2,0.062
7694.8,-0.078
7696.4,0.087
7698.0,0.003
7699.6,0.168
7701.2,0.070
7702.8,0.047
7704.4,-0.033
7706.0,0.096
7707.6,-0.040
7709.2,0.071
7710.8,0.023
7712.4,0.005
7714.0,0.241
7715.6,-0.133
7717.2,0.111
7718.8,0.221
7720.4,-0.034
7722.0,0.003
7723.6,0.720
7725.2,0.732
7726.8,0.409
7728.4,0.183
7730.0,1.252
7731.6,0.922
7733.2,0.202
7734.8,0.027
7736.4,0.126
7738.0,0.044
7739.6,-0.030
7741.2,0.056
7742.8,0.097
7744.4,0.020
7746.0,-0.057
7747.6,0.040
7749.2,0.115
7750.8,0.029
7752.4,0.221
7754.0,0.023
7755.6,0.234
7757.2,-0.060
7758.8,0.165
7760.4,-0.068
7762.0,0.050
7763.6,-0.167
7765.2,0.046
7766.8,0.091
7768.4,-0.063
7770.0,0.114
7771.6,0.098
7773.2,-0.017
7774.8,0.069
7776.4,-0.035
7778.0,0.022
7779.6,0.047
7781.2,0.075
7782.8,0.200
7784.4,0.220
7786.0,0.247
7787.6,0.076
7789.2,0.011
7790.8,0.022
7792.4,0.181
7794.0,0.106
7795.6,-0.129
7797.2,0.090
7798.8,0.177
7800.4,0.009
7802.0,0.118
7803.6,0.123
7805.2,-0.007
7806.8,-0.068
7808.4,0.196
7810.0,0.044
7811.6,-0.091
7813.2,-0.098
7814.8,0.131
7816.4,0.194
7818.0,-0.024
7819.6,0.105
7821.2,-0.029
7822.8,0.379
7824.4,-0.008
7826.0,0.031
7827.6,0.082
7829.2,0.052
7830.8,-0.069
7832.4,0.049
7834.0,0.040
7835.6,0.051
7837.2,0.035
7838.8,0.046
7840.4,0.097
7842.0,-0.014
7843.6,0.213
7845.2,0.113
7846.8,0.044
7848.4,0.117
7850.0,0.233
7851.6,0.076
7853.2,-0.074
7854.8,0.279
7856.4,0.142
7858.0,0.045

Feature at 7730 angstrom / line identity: [O II]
